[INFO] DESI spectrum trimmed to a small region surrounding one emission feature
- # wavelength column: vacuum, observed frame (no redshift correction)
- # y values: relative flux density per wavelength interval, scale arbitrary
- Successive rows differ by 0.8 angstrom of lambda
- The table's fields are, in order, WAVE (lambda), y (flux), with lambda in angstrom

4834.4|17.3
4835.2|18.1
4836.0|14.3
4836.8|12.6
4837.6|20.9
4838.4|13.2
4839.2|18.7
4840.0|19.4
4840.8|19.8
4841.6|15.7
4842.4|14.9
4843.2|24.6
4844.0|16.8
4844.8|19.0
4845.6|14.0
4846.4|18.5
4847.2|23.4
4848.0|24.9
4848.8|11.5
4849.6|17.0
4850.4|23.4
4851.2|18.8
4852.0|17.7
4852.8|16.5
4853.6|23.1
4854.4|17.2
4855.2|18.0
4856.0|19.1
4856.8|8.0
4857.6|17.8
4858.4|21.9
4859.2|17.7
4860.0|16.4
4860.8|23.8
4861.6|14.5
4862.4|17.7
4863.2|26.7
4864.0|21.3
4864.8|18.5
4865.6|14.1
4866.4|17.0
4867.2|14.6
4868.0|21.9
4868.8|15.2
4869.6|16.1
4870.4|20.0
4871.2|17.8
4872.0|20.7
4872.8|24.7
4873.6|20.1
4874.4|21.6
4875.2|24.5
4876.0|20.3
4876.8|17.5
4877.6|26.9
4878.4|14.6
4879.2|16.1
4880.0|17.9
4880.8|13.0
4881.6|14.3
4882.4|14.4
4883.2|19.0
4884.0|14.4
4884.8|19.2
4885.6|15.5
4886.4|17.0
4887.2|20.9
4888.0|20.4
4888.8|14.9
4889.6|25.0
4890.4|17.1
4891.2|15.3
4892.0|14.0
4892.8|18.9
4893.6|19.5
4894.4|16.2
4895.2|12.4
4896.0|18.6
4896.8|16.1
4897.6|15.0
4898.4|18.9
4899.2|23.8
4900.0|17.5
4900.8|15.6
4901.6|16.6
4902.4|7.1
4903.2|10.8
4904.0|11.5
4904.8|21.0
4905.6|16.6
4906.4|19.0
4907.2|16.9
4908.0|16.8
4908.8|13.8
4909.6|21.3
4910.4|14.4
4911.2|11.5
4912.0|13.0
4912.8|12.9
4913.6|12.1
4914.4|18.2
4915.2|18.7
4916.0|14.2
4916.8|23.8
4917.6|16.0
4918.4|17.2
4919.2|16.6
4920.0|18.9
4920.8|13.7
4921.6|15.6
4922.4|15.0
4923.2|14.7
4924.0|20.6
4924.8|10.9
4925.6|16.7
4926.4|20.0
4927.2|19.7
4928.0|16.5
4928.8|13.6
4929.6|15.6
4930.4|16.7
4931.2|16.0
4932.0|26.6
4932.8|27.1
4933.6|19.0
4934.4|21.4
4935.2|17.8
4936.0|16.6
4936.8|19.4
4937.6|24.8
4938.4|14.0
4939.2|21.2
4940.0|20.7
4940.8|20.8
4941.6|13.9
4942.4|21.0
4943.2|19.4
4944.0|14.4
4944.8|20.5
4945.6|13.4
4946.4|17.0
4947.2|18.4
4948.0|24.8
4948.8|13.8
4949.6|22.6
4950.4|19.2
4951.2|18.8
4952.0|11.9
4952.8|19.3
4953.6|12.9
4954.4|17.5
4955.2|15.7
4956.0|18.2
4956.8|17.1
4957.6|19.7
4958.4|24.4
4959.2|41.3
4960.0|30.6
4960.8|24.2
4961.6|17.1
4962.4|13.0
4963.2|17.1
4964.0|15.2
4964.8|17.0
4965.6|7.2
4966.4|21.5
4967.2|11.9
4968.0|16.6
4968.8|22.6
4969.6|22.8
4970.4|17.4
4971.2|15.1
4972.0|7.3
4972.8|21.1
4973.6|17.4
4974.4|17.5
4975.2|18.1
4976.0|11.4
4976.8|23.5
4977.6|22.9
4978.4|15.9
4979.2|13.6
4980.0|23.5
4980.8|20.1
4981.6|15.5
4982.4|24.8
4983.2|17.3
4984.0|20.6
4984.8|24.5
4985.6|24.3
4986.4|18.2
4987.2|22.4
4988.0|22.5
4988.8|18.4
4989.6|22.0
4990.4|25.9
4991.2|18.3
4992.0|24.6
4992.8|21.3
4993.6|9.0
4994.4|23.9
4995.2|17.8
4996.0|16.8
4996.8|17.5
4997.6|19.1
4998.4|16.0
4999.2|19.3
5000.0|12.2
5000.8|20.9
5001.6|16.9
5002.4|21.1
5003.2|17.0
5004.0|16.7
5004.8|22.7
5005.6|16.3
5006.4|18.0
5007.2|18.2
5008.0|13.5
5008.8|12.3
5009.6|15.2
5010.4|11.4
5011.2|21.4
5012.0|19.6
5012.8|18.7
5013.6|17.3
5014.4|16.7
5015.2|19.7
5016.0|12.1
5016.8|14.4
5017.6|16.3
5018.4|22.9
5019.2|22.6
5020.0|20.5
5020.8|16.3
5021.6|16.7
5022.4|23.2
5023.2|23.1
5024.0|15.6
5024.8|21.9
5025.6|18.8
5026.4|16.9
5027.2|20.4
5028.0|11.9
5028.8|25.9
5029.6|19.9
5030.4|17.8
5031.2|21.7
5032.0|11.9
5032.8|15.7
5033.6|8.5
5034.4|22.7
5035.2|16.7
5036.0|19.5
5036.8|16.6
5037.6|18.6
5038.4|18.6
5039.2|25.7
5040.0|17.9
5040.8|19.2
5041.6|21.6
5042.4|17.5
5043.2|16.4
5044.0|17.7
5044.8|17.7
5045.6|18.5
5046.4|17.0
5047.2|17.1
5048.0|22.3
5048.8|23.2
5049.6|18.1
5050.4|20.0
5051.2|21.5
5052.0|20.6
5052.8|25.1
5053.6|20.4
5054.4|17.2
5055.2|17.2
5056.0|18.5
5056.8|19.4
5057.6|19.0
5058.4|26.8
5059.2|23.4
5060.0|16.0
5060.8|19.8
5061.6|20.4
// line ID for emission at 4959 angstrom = H-gamma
